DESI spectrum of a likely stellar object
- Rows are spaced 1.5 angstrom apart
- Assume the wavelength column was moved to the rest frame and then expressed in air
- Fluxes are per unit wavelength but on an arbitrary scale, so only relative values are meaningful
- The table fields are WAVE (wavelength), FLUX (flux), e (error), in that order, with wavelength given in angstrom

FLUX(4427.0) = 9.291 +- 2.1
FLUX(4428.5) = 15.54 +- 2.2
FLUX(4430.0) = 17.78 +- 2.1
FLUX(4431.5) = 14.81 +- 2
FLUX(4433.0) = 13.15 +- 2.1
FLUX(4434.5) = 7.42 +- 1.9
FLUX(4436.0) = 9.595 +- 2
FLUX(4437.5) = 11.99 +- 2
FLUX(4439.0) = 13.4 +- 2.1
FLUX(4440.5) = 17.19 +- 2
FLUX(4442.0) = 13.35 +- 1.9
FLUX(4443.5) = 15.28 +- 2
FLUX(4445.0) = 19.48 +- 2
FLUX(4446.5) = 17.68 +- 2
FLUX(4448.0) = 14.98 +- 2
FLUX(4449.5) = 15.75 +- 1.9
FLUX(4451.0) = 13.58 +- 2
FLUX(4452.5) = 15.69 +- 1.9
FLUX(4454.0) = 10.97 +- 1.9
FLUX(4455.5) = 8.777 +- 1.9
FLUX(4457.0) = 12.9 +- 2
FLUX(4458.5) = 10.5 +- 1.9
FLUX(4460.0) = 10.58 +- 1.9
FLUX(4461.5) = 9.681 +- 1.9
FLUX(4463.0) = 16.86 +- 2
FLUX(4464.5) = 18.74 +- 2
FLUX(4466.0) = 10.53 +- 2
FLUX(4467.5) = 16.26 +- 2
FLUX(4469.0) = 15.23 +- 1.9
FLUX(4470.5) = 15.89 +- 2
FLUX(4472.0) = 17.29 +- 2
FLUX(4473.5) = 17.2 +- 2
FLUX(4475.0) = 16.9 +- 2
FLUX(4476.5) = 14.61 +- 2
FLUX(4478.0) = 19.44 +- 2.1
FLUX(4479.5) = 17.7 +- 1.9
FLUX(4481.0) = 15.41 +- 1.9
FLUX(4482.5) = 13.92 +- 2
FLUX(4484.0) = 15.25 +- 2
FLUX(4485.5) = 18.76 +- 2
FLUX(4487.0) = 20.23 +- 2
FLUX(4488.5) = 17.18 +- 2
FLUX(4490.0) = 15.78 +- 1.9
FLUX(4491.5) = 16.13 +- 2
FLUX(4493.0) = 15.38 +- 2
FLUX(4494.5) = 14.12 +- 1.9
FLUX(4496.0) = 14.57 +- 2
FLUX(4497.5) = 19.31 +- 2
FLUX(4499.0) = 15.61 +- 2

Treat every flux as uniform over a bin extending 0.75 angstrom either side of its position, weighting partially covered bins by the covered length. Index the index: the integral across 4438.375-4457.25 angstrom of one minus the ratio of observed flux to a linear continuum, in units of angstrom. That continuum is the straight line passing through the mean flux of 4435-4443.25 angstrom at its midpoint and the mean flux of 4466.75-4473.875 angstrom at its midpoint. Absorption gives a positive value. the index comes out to -0.9 angstrom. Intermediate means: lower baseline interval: 13.1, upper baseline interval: 16.3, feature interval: 14.6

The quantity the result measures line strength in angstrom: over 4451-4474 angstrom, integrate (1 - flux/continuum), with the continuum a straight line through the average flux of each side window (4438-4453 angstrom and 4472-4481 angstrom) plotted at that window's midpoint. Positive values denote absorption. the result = 3.7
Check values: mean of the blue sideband 15.6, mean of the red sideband 17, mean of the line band 13.8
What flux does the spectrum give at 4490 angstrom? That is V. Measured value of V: 15.78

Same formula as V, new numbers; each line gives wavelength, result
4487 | 20.23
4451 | 13.58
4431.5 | 14.81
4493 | 15.38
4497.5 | 19.31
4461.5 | 9.681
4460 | 10.58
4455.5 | 8.777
